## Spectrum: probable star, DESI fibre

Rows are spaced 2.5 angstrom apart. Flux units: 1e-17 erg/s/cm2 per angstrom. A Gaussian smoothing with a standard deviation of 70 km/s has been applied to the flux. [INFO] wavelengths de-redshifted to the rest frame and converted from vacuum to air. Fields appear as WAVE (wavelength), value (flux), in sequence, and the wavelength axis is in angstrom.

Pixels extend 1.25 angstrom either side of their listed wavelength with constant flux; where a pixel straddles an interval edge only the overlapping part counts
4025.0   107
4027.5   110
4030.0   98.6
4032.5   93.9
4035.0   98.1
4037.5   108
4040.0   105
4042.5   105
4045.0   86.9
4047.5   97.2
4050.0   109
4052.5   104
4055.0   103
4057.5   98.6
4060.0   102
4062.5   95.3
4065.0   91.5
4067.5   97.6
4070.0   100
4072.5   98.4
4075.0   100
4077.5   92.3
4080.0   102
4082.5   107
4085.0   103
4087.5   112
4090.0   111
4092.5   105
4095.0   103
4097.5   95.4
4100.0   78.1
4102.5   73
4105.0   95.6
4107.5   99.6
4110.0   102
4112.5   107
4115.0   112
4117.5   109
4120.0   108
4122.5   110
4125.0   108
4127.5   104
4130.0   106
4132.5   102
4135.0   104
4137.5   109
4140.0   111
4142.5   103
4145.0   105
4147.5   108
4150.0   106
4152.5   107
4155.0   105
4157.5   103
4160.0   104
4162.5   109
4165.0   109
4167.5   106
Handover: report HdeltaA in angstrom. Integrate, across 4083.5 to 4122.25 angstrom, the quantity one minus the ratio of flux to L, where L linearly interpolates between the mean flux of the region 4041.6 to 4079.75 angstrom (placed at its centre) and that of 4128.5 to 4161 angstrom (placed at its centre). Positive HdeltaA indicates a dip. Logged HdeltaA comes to 0.4 angstrom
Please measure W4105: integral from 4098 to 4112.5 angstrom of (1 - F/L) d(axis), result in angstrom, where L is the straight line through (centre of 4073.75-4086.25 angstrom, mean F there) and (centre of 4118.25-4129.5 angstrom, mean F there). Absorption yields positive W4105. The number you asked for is 1.8 angstrom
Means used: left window 101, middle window 91.5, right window 107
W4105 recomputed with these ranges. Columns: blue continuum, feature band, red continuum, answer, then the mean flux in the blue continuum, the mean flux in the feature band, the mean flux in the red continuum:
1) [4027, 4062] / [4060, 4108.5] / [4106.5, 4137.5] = 2.6 angstrom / 101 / 98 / 106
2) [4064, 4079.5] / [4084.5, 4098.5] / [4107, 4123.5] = -0.5 angstrom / 97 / 105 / 107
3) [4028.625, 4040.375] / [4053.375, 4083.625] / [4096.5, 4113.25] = -0.7 angstrom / 100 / 99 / 92.5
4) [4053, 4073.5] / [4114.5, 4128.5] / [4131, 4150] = -0.6 angstrom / 98.5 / 108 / 106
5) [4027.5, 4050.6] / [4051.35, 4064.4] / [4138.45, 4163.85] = 0.2 angstrom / 100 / 100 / 106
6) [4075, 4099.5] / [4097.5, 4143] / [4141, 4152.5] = 1.0 angstrom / 102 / 102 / 106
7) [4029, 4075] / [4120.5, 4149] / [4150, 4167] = -0.5 angstrom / 99.6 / 106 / 106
